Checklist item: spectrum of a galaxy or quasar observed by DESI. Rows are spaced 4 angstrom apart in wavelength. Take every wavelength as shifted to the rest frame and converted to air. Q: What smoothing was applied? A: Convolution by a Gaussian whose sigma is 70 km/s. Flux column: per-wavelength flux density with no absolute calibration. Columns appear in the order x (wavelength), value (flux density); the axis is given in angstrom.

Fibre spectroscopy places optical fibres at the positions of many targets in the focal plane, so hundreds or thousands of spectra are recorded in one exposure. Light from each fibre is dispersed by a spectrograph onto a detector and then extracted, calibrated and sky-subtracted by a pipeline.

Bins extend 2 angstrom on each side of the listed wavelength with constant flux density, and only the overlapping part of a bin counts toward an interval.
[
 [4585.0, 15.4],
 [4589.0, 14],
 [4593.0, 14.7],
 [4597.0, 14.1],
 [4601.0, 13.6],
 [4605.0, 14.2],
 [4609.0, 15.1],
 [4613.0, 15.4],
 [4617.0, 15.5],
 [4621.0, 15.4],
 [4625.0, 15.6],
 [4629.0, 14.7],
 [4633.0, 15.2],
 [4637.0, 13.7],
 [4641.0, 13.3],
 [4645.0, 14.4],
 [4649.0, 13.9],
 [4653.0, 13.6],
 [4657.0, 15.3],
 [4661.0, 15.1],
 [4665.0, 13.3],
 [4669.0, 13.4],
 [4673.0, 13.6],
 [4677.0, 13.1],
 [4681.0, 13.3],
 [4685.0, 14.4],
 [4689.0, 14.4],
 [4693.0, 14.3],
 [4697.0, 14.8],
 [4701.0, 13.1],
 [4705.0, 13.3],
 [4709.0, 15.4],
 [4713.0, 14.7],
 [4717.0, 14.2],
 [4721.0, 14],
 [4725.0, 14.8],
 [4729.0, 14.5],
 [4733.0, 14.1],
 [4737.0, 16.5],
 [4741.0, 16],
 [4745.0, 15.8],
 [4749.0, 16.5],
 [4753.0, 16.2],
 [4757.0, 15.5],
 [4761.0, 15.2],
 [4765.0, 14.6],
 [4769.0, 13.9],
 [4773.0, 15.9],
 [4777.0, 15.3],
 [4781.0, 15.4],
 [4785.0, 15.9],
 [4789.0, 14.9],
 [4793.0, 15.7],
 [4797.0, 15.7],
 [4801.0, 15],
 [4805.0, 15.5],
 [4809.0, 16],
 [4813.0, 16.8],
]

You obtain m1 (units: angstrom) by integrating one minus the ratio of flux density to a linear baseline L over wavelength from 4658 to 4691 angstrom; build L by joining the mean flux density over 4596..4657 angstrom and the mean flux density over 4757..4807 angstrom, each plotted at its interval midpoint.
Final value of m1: 2.0 angstrom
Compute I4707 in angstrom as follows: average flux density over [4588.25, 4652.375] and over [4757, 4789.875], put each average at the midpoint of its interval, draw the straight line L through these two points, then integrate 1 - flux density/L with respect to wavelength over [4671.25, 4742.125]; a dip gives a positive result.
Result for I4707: 2.6 angstrom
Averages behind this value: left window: 14.5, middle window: 14.3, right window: 15.2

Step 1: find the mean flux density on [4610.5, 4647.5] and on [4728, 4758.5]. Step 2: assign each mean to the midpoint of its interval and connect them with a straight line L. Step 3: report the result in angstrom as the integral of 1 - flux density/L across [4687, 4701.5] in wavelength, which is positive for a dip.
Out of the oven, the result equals 1.0 angstrom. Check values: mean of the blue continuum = 14.8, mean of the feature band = 14.3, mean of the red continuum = 15.7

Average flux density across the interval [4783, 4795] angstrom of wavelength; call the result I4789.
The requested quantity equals 15.5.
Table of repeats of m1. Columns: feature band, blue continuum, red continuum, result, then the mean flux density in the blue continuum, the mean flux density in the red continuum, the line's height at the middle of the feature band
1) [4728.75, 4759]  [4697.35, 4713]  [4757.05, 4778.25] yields -2.1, 14.1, 15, 14.7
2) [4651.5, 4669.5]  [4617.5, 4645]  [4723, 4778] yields 0.8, 14.7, 15.3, 14.8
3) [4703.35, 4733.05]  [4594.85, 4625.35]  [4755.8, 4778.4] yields 1.1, 14.8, 15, 15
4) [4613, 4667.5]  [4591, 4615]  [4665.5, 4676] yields -2.5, 14.5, 13.4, 13.9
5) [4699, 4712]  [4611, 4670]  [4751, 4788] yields 0.8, 14.5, 15.3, 14.9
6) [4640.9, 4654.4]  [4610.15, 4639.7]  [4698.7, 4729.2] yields 0.9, 15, 14.2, 14.8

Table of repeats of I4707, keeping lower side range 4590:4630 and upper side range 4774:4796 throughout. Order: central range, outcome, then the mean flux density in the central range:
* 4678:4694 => 1.1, 14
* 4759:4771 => 0.6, 14.6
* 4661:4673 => 1.1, 13.7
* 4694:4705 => 0.9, 13.9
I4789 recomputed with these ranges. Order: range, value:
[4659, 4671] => 13.9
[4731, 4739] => 15.3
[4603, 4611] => 14.6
